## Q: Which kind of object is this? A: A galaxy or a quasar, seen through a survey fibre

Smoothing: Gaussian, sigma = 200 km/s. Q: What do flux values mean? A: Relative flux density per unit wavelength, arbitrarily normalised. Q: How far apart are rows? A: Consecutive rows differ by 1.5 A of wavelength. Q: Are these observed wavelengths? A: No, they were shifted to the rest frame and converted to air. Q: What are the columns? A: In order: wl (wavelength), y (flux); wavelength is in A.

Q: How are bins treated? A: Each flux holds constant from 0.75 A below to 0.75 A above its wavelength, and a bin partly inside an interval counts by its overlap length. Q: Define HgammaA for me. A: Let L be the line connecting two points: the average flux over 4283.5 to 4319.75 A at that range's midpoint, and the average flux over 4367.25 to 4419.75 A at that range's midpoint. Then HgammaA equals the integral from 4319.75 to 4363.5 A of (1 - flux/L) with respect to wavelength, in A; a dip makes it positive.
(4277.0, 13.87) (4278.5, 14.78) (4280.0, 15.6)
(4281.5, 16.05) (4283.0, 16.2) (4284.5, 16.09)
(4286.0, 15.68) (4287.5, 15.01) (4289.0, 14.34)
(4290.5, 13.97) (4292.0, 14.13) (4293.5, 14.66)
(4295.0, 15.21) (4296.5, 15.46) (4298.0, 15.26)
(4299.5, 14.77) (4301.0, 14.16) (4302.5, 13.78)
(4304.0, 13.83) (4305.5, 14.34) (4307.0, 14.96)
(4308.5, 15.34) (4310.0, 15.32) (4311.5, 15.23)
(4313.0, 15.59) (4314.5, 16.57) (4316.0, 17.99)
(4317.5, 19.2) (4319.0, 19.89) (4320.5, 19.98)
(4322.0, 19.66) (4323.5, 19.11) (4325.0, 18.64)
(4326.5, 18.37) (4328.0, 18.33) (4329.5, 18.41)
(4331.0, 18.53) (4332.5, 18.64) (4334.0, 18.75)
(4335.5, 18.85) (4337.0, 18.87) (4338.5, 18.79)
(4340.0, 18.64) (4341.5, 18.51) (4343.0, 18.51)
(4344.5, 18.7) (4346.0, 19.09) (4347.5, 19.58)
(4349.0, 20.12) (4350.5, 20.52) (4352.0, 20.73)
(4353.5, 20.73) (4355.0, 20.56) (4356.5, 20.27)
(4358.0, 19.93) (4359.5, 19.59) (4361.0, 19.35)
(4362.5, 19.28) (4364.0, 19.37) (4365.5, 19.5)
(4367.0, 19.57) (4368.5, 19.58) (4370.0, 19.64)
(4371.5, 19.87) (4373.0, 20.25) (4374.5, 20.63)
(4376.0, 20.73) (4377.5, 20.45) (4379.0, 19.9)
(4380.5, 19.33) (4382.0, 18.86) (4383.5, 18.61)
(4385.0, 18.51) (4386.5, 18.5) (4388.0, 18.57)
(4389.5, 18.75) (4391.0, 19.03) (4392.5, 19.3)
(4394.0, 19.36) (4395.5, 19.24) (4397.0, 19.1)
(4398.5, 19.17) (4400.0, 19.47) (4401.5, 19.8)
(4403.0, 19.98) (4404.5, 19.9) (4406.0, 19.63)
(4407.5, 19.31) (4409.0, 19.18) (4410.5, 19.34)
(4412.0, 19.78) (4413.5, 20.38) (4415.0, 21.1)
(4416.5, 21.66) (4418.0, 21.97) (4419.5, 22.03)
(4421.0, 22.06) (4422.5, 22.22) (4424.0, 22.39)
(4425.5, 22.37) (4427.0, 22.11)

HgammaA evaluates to -4.99 A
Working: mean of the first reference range 15.5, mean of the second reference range 19.7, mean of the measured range 19.3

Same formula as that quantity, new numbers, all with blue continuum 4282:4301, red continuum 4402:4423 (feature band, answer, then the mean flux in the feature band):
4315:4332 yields -2.5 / 18.9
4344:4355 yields -1.4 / 20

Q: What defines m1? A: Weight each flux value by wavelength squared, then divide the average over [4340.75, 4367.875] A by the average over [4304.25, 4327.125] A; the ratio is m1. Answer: 1.2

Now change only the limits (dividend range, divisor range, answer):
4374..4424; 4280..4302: 1.39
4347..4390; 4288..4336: 1.22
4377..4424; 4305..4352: 1.13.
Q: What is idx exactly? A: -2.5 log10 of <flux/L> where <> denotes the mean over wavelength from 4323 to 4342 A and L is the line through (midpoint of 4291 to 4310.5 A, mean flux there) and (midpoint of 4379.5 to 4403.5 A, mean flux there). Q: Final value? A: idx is -0.15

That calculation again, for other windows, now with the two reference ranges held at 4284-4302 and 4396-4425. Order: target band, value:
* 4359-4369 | -0.07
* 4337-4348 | -0.10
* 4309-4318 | -0.05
